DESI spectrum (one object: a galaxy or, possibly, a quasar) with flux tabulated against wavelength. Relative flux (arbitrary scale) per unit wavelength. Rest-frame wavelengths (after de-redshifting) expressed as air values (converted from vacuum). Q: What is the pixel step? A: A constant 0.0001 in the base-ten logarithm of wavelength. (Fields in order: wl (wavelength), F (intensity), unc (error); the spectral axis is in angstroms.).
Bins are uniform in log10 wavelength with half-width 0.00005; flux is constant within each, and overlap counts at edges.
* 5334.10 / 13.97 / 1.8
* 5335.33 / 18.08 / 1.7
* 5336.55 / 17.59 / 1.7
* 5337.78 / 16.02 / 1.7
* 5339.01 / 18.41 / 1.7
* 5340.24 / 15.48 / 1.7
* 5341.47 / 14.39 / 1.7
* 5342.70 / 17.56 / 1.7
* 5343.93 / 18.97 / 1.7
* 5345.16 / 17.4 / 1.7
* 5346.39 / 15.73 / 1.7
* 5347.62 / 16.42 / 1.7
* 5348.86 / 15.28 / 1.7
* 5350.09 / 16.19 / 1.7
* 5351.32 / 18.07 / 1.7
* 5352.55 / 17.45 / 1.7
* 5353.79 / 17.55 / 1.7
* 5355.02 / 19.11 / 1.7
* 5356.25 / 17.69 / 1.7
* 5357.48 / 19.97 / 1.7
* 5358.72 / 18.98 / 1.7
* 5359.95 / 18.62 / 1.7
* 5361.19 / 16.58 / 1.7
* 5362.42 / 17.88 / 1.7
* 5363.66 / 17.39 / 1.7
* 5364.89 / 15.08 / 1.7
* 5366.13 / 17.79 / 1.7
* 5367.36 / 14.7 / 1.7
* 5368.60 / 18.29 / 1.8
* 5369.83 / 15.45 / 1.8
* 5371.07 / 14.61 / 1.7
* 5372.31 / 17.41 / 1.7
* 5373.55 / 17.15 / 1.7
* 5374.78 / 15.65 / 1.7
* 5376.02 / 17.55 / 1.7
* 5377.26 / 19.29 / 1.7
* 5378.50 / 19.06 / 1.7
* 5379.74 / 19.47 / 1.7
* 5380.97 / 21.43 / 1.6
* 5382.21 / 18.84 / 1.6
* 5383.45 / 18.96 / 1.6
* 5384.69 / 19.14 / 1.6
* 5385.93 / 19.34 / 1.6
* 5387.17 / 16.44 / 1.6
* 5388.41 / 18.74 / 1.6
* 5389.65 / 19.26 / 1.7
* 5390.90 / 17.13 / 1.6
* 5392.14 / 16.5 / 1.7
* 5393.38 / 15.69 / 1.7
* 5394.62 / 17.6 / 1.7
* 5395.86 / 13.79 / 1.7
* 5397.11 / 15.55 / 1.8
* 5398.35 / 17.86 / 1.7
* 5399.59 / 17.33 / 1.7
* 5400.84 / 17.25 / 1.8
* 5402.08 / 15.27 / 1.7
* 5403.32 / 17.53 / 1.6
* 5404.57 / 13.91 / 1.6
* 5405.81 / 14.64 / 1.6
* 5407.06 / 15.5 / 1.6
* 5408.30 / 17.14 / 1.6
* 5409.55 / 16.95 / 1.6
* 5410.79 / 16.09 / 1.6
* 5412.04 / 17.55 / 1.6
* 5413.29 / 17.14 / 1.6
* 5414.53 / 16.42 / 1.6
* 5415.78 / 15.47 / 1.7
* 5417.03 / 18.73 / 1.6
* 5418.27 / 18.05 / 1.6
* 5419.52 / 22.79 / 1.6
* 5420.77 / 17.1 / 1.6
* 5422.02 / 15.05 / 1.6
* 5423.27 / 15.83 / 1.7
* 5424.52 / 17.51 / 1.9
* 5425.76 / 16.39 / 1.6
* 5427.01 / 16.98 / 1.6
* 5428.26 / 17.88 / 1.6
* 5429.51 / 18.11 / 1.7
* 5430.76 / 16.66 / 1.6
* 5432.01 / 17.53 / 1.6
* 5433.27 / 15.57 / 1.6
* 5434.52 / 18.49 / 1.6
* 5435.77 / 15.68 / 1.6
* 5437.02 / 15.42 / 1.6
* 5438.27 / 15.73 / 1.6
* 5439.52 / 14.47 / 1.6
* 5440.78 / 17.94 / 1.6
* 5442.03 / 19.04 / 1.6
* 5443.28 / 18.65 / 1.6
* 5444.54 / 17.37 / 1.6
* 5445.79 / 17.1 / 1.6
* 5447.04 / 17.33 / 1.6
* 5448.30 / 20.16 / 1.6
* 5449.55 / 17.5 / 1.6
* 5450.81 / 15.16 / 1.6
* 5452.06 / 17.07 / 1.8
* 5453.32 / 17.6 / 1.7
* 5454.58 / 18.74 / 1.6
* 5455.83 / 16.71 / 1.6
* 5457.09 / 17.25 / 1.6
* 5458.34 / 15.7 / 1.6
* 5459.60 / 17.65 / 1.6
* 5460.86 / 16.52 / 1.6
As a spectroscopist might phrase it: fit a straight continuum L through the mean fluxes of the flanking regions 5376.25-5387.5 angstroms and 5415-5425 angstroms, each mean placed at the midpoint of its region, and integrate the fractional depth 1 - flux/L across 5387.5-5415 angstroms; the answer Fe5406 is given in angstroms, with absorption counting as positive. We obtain 2.61 angstroms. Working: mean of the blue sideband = 19.1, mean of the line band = 16.6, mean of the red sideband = 17.5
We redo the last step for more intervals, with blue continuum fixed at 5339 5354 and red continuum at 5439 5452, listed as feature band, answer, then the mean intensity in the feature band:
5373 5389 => -1.5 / 18.6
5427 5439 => 0.4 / 16.8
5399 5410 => 0.7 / 16.1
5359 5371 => 0.0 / 16.8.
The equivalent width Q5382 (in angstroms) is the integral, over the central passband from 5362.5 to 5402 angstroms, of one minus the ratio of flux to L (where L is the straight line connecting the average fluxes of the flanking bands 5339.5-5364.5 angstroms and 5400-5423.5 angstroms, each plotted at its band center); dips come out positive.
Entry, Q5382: -0.8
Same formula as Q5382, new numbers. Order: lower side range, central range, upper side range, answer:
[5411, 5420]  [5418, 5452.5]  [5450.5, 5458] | 0.5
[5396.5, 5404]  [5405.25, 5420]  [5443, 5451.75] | -0.2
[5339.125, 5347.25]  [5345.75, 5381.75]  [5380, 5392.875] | 0.3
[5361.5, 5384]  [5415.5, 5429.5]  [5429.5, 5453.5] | -0.2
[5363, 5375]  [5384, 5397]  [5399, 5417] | -0.7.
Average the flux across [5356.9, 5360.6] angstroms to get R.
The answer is 19.1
